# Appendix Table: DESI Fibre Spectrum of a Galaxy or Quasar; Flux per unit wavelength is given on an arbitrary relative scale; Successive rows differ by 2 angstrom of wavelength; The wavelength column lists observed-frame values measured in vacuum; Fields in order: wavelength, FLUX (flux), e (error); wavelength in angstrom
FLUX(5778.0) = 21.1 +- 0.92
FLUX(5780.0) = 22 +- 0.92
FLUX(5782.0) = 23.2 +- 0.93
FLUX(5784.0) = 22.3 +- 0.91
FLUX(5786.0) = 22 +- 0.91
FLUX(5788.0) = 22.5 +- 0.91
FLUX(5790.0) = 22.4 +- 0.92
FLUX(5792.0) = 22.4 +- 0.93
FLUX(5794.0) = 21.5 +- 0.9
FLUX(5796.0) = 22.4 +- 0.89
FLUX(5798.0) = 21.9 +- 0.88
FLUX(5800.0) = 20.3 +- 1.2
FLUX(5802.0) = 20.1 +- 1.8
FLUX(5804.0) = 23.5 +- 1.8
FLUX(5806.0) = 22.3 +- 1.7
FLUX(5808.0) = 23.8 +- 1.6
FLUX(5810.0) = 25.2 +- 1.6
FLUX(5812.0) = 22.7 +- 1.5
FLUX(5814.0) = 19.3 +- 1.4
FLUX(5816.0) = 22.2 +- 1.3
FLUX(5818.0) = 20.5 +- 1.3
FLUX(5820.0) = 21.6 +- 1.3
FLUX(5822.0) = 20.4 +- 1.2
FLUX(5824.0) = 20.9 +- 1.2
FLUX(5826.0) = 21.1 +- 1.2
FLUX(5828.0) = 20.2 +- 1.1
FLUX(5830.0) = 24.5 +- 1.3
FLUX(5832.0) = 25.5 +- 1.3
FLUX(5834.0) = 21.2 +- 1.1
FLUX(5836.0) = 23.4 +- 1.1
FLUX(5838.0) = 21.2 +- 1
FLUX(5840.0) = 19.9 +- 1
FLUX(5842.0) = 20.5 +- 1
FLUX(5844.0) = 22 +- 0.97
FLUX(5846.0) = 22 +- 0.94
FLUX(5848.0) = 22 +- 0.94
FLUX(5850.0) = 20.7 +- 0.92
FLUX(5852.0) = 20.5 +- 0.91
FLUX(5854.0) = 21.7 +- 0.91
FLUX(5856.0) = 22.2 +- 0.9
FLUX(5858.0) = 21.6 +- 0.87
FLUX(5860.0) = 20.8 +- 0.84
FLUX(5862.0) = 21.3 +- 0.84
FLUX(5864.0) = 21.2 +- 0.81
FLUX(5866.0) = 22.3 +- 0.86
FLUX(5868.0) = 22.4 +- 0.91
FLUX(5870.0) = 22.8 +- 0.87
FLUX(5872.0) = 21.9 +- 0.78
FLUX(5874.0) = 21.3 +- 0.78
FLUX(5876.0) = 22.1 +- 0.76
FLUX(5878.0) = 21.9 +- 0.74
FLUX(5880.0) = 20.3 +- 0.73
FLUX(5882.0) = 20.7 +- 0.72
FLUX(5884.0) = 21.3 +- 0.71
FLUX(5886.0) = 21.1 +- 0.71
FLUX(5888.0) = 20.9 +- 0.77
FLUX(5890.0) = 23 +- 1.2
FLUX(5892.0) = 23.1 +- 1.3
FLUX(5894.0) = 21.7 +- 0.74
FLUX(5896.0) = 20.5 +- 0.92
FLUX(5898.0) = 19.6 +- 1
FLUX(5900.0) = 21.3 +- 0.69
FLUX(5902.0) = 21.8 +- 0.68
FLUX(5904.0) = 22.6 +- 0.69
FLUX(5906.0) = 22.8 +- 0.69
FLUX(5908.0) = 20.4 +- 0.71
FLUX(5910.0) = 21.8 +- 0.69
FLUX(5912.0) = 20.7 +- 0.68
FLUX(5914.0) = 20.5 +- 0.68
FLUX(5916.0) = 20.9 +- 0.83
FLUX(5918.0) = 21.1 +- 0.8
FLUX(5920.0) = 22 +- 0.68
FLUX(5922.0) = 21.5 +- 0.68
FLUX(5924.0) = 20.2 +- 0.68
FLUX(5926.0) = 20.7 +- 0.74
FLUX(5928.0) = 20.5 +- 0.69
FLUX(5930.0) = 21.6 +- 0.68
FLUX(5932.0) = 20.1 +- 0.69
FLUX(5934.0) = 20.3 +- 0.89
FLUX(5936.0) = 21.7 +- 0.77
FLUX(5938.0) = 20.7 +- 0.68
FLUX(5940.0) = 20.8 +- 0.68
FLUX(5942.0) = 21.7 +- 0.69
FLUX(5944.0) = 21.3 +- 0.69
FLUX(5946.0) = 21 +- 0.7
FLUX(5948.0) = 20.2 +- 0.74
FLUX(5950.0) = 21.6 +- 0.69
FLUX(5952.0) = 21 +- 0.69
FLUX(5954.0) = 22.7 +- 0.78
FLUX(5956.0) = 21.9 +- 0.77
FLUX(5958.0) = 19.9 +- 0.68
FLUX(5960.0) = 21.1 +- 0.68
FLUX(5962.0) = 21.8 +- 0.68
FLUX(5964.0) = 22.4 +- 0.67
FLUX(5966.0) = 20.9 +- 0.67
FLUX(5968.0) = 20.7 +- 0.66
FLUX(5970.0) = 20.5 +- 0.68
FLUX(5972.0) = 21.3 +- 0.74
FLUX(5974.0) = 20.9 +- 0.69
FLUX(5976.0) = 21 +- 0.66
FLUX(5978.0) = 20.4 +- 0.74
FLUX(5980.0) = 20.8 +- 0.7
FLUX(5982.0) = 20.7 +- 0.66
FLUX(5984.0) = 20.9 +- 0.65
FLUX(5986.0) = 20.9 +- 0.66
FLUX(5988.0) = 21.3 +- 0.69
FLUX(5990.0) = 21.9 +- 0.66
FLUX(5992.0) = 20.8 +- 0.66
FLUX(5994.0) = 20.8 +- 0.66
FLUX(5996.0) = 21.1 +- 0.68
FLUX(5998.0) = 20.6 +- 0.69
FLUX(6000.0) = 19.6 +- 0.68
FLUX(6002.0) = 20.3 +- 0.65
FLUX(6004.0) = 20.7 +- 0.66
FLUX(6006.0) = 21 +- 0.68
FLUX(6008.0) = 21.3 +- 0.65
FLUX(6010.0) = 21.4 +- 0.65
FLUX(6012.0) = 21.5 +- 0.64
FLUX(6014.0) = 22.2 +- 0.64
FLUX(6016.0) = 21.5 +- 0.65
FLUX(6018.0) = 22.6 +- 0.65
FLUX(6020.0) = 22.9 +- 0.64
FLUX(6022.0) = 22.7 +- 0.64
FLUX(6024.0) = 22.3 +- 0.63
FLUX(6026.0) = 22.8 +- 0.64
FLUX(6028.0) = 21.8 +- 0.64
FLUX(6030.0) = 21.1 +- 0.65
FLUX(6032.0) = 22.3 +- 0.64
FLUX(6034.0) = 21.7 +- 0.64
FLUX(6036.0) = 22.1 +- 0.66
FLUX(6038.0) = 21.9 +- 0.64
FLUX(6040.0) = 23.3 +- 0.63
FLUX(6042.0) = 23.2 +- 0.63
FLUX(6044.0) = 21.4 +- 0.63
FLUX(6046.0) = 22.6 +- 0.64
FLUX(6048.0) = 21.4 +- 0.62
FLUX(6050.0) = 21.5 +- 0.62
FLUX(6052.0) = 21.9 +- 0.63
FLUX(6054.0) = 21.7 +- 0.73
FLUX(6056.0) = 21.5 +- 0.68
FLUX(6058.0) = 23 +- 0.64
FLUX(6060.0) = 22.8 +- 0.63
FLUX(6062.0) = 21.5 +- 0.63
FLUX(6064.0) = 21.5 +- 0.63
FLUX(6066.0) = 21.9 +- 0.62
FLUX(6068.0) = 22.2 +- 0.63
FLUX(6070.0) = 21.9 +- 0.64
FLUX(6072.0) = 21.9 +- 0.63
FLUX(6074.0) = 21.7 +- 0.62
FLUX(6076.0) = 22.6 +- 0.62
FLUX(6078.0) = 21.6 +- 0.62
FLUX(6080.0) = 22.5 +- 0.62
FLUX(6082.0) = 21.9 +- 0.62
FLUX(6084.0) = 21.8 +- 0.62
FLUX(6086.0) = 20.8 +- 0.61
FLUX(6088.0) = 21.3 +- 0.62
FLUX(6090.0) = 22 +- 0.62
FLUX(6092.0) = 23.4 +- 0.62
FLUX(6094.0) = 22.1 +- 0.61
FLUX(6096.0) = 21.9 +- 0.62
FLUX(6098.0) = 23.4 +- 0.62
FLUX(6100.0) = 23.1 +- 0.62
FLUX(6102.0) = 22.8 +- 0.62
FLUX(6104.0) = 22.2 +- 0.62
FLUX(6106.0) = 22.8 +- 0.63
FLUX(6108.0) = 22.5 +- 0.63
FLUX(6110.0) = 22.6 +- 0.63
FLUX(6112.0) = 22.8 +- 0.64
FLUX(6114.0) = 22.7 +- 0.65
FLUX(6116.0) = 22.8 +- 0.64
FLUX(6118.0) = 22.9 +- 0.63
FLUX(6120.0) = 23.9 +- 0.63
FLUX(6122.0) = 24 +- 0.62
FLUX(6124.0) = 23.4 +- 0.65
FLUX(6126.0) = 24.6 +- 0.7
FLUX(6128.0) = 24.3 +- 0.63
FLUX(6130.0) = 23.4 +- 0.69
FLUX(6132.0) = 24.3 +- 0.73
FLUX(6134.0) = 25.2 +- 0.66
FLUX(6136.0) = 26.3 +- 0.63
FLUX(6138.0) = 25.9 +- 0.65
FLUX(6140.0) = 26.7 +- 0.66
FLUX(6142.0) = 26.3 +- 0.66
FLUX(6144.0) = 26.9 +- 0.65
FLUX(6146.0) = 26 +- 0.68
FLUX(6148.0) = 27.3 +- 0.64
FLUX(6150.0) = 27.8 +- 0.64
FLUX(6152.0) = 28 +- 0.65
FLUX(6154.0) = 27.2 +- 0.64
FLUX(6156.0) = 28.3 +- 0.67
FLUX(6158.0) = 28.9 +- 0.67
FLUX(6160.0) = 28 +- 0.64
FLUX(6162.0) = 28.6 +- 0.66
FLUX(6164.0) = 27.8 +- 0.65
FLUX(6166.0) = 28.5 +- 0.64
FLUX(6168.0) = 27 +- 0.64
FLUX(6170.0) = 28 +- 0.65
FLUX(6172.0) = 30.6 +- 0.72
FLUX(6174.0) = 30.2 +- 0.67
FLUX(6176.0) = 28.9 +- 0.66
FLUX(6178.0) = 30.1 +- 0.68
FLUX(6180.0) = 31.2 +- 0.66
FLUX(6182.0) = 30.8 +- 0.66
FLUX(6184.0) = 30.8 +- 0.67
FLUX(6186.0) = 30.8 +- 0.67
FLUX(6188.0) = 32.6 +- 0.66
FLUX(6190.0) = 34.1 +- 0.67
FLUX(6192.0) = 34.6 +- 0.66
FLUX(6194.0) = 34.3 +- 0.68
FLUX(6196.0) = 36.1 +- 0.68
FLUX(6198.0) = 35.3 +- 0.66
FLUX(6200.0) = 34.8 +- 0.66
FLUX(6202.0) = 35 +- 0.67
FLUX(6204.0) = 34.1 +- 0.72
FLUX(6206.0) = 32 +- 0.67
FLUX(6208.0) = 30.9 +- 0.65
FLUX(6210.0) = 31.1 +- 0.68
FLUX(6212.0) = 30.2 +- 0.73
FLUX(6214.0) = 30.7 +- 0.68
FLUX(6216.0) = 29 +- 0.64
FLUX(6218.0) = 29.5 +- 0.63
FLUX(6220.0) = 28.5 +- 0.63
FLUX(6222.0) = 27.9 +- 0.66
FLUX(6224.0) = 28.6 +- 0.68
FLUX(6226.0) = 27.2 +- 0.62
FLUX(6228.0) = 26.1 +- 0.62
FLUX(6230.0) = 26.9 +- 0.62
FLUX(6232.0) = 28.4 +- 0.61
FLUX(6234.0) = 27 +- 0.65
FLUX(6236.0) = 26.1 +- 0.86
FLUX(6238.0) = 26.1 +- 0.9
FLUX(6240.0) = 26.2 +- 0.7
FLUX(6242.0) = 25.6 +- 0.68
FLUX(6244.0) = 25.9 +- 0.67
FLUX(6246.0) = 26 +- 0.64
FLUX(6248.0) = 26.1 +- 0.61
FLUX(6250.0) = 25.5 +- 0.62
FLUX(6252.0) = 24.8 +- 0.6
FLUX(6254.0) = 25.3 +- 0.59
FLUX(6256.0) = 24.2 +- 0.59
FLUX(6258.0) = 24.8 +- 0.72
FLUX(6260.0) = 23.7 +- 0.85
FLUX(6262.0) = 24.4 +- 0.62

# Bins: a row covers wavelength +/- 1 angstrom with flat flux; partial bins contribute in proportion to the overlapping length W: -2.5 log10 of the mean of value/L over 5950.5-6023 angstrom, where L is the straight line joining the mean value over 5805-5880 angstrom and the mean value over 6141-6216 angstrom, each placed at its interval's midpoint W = 0.20 mag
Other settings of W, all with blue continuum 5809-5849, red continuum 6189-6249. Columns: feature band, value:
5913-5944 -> 0.140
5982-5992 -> 0.184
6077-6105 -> 0.220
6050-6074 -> 0.208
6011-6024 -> 0.156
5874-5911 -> 0.079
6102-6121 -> 0.208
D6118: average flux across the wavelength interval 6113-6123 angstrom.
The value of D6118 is 23.3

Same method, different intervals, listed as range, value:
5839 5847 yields 21.1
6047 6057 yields 21.6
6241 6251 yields 25.8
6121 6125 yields 23.7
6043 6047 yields 22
